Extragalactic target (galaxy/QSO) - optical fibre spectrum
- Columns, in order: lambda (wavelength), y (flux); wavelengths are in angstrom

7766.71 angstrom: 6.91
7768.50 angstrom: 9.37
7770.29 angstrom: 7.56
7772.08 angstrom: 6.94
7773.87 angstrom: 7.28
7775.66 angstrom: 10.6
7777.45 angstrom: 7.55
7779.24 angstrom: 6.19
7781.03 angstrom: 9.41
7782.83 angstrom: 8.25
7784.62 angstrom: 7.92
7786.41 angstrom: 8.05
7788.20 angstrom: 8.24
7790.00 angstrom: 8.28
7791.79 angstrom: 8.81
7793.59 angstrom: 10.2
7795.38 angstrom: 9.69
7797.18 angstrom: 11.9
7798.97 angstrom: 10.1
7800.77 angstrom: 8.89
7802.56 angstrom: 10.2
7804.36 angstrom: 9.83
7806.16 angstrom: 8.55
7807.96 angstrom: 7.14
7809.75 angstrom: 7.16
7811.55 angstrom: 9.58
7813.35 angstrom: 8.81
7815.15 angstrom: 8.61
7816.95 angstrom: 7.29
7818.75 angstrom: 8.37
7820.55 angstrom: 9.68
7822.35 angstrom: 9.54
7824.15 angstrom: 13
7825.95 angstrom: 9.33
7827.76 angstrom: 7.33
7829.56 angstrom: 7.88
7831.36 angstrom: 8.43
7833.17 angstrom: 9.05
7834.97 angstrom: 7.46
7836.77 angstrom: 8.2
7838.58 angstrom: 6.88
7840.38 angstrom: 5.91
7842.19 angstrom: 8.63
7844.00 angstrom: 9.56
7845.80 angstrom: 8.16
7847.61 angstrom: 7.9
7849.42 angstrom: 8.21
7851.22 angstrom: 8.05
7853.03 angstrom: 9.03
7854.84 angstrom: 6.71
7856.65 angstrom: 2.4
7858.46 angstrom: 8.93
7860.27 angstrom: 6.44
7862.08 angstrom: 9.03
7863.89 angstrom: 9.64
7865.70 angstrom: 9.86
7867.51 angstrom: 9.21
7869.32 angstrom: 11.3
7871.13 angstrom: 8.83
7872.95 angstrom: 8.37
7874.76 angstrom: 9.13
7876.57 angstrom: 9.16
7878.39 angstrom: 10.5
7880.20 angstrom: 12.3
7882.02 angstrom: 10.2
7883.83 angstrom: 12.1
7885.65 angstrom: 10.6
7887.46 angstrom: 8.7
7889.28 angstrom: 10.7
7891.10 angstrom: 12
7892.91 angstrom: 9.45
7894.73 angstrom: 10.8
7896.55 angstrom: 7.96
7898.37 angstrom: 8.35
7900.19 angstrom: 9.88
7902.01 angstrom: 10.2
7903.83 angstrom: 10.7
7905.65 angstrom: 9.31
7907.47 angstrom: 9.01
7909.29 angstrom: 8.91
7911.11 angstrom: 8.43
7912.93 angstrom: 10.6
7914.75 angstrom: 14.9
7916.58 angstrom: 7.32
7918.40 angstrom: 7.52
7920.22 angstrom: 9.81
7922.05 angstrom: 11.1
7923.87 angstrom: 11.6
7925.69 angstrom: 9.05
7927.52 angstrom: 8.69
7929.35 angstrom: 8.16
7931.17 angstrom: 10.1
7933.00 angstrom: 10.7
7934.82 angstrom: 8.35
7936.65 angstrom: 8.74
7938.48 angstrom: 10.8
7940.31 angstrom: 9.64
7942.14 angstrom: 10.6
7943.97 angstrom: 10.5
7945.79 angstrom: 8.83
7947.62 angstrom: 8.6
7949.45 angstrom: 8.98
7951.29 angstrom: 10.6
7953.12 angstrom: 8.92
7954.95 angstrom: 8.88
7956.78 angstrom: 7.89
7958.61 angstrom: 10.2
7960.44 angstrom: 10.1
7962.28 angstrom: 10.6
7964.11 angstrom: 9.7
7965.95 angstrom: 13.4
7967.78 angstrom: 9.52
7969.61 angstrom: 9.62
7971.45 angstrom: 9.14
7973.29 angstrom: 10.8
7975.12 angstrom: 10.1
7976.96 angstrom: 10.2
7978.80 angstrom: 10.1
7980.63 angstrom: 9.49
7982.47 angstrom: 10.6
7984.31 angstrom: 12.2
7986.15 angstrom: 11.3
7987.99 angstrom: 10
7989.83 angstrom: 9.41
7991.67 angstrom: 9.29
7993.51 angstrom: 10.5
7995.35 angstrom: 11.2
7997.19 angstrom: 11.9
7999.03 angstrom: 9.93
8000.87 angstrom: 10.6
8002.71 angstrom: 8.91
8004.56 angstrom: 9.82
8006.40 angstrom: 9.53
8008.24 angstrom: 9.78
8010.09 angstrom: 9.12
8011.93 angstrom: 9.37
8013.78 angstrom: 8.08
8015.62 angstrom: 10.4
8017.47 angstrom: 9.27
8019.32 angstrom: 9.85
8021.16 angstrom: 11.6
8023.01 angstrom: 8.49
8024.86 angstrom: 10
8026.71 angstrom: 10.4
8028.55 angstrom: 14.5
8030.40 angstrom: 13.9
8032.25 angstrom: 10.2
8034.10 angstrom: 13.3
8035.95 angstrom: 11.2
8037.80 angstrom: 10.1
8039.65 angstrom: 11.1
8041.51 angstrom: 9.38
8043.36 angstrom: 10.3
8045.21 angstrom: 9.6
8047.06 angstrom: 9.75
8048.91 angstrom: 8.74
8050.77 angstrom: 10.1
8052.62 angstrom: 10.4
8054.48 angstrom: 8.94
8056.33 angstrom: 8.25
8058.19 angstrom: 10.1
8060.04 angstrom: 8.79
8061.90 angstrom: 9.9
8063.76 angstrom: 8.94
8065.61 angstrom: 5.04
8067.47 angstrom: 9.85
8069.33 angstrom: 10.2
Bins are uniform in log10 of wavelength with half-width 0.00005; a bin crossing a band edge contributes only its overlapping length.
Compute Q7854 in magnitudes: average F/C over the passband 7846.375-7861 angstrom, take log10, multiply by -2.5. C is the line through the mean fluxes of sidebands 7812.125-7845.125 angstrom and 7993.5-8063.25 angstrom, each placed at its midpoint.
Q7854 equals 0.21 mag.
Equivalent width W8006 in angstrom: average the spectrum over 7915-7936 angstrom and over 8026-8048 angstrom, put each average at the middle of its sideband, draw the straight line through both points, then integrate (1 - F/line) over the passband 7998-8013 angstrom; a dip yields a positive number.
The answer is 1.5 angstrom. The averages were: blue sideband 9.48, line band 9.63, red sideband 11.2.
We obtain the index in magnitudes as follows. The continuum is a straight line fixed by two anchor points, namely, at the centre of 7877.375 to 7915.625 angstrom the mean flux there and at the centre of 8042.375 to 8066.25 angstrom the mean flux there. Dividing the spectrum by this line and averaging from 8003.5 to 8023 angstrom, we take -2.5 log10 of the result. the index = -0.017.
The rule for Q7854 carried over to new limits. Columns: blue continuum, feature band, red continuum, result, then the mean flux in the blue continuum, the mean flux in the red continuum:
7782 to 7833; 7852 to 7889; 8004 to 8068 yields 0.01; 8.97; 9.95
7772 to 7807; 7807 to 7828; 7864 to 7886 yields 0.05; 8.89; 10.1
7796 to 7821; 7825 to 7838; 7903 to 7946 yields 0.12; 9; 9.74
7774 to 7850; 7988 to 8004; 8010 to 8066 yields -0.05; 8.67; 10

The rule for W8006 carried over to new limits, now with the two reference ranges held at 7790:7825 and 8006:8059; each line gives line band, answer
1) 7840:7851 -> 1.5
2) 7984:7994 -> -0.3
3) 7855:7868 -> 2.3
